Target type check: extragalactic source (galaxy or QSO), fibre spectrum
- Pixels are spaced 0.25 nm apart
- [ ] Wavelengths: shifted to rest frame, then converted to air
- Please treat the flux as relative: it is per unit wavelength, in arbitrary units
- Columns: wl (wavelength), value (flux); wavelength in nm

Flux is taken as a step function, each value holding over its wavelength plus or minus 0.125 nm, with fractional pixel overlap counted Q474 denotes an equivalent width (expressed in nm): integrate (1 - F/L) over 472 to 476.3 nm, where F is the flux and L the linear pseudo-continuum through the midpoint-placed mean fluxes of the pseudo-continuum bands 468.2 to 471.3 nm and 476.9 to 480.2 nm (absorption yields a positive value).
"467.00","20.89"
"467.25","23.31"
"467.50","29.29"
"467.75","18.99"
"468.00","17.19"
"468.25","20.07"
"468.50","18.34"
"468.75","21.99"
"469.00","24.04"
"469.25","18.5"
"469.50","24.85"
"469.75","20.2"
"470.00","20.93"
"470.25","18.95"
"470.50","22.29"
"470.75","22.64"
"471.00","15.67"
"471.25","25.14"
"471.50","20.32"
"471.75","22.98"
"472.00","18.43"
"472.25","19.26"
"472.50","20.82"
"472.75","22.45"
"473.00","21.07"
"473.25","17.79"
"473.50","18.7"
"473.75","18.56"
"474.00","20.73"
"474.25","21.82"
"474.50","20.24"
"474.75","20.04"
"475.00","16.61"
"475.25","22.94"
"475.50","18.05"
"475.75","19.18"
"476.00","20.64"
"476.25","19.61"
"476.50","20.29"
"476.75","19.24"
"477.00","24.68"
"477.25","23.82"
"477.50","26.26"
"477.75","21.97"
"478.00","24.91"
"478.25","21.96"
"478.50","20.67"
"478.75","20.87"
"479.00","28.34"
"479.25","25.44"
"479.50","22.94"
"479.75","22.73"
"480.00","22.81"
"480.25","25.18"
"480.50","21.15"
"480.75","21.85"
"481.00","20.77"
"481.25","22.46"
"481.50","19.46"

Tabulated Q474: 0.47 nm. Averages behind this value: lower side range 21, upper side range 23.7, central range 19.9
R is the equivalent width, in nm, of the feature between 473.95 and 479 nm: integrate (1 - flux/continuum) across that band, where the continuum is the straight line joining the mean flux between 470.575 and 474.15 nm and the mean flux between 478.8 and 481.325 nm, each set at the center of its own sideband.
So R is 0.126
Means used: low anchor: 20.4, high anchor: 23.3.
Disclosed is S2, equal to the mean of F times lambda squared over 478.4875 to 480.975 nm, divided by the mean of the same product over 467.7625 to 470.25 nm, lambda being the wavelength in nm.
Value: 1.18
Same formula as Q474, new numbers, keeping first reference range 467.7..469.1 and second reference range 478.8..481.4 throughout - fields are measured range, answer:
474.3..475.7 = 0.14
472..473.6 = 0.10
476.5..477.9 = -0.03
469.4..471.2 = -0.03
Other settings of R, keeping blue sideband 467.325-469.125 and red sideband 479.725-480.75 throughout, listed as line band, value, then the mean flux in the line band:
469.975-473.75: 0.25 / 20.4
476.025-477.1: 0.08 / 20.8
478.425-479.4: -0.05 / 24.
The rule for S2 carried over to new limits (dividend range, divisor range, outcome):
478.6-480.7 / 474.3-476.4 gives 1.22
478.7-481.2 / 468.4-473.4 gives 1.16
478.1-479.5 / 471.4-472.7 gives 1.18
